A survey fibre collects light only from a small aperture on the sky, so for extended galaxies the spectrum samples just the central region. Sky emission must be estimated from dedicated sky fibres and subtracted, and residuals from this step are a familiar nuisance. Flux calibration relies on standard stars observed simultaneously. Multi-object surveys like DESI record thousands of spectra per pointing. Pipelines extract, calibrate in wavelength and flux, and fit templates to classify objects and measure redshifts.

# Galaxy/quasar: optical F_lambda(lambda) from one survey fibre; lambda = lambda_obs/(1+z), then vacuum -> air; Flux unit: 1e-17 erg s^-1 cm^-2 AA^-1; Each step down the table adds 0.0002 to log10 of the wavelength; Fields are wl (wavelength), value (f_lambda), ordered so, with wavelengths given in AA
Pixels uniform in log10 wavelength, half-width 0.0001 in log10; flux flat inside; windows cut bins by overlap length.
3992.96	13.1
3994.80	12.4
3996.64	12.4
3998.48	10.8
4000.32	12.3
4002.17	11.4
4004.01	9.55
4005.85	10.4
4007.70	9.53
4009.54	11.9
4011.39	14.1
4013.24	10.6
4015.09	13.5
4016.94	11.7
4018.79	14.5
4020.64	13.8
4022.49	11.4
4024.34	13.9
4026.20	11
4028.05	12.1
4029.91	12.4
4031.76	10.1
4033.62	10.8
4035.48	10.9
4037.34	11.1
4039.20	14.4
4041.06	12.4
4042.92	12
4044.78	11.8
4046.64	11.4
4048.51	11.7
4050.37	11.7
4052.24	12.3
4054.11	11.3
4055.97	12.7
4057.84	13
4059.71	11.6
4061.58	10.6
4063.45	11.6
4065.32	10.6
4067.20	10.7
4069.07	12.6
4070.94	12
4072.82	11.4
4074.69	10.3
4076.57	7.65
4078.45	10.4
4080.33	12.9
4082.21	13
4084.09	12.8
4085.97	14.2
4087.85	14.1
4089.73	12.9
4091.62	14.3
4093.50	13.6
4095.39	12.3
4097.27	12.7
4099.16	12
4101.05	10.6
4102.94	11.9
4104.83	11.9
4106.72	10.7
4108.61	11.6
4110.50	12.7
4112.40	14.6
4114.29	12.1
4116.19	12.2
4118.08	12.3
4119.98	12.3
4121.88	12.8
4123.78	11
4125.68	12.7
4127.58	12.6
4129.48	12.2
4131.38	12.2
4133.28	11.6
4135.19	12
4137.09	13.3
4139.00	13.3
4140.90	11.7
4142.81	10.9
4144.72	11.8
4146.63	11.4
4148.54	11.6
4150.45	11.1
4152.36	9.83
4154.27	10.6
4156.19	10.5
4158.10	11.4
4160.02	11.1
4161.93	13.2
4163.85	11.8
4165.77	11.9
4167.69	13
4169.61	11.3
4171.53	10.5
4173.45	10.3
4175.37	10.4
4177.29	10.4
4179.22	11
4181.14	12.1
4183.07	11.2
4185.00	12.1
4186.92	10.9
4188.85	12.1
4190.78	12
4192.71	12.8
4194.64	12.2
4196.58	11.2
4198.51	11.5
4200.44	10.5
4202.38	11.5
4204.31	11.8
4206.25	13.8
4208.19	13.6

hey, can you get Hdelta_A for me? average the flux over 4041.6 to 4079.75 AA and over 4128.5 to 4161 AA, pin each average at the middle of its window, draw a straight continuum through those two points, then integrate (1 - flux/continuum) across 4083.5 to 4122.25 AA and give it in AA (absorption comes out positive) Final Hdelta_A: -3.8 AA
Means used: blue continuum 11.4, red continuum 11.6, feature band 12.6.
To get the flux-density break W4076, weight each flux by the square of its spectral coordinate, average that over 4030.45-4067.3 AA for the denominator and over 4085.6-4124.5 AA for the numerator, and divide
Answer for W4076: 1.10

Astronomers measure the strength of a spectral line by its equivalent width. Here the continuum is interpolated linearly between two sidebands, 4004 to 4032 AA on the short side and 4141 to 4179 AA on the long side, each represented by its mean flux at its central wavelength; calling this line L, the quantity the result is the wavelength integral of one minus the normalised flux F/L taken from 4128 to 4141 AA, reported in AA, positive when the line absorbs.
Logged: -1.2 AA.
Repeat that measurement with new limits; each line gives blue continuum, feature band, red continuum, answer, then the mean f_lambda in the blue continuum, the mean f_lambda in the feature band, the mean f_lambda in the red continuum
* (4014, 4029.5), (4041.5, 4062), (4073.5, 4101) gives 1.1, 12.7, 11.9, 12.3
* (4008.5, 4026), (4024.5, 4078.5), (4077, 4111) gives 4.6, 12.7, 11.5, 12.4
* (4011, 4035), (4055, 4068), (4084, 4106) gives 1.0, 12.2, 11.6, 12.8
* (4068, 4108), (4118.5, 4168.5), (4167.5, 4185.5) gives -1.5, 12.1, 11.8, 11.1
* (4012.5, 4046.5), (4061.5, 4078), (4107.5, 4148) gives 1.8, 12.1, 10.8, 12.2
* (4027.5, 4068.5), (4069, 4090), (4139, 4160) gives -0.8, 11.7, 12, 11.2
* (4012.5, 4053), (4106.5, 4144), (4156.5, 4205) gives -1.7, 12.1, 12.3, 11.5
